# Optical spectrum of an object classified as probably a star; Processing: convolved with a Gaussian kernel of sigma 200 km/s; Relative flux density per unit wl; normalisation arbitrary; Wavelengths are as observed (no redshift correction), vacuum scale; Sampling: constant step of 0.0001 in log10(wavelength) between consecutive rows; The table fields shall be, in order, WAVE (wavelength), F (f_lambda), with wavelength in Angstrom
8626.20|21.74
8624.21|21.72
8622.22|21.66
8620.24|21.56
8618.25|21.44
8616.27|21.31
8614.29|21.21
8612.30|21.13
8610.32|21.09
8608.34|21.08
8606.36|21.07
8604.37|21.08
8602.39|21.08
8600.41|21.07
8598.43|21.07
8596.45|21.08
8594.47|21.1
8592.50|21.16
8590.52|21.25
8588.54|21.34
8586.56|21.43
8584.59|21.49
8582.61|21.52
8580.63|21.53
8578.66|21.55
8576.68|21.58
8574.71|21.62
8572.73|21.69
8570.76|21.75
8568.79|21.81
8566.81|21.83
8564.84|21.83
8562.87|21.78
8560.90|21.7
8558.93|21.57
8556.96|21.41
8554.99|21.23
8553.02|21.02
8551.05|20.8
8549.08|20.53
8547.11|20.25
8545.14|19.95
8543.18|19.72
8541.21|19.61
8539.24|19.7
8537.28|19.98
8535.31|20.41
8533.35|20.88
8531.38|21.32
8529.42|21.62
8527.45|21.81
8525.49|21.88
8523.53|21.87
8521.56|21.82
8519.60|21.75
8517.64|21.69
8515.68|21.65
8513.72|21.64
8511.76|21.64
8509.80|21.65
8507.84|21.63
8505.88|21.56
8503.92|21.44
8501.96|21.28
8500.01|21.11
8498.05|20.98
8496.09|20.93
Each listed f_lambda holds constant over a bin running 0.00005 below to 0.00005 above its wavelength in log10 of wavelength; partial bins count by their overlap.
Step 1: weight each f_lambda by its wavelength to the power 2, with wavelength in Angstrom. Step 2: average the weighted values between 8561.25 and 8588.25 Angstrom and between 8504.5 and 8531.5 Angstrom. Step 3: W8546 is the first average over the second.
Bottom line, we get 1.01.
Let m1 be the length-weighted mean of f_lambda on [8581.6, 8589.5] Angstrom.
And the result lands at 21.4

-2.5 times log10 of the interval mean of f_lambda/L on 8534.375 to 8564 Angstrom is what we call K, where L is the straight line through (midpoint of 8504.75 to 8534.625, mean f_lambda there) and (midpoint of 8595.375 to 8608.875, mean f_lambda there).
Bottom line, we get 0.04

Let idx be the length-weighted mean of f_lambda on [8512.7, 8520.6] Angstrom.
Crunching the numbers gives 21.7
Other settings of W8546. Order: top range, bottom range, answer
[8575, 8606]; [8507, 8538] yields 1.01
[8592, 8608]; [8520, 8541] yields 1.02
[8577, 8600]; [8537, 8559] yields 1.05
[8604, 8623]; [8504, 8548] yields 1.03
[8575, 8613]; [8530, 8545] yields 1.06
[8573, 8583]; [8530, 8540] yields 1.06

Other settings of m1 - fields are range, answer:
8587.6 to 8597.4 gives 21.2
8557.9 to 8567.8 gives 21.7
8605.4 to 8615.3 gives 21.1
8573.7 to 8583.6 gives 21.5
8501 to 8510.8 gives 21.5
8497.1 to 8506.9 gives 21.3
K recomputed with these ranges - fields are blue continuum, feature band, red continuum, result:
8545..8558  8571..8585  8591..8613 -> -0.03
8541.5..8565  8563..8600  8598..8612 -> -0.02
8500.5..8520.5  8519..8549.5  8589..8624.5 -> 0.04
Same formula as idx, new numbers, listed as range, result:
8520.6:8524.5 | 21.8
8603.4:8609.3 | 21.1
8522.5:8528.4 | 21.8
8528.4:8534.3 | 21.3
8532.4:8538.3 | 20.4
